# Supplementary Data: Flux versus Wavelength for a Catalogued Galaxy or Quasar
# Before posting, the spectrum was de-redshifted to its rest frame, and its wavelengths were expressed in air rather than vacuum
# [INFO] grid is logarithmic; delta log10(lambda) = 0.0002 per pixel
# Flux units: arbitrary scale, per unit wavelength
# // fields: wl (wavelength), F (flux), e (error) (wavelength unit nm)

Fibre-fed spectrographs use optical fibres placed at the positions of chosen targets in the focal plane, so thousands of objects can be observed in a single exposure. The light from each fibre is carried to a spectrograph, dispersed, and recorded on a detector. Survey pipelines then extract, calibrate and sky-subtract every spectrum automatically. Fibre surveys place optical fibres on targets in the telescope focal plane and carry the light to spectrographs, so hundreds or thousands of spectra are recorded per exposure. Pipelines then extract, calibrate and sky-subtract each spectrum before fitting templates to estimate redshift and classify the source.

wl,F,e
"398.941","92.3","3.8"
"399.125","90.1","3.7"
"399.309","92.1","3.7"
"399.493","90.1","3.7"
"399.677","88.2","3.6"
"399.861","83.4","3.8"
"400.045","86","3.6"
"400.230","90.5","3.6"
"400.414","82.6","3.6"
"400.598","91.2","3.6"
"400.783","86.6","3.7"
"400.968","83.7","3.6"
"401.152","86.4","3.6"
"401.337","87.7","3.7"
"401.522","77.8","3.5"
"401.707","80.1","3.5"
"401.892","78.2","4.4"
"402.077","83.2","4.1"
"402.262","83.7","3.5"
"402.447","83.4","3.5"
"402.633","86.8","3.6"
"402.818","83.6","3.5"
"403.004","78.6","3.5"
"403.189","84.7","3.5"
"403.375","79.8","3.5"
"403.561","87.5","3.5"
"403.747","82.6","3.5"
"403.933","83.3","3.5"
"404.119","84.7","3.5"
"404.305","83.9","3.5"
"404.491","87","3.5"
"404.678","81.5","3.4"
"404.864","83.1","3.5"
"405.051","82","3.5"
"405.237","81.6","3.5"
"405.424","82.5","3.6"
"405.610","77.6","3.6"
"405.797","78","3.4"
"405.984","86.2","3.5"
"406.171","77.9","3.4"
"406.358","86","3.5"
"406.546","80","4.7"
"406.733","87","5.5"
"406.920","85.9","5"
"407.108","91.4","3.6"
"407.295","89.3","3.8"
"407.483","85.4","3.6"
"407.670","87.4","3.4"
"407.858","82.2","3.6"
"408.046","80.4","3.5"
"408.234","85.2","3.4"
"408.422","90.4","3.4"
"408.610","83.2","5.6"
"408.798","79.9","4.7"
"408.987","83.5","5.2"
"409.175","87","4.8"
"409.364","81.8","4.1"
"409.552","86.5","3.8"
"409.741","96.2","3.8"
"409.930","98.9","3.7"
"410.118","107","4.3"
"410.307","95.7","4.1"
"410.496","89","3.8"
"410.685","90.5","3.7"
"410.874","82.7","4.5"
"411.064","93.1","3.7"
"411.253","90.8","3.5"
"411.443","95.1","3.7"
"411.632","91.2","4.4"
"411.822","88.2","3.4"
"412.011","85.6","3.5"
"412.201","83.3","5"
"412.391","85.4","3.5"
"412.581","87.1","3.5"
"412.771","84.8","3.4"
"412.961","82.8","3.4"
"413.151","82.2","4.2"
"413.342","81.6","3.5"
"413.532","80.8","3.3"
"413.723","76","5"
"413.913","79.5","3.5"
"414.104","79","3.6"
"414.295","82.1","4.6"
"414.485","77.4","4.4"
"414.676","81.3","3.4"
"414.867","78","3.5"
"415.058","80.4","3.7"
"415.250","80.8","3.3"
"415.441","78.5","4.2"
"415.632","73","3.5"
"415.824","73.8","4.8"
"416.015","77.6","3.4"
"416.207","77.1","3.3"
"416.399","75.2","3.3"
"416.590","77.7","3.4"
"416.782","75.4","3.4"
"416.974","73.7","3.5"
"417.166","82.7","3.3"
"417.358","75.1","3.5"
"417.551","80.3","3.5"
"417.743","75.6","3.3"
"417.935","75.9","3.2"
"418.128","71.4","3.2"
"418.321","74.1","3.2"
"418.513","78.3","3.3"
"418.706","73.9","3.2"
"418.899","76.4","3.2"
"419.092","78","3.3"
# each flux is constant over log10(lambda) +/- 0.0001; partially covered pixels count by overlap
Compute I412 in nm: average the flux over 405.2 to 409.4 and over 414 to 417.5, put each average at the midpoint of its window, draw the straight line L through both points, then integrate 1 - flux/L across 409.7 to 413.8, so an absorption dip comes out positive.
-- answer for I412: -0.39 nm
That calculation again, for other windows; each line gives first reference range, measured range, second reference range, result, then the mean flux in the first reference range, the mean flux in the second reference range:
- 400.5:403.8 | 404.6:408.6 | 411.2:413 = 0.071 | 83.7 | 87.5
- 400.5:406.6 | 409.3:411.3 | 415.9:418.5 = -0.312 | 83.1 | 76.4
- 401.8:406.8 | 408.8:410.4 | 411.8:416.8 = -0.197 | 82.7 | 80.1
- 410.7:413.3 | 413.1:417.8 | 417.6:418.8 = 0.128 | 87.1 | 75.1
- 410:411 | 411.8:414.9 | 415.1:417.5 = 0.114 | 93.1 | 76.8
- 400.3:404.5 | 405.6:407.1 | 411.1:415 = 0.012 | 83.8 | 83.7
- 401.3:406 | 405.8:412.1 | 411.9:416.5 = -0.498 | 82.5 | 80.2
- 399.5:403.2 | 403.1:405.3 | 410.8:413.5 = 0.039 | 84.5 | 86.6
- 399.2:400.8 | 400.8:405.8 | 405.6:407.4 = 0.185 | 87.9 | 84.2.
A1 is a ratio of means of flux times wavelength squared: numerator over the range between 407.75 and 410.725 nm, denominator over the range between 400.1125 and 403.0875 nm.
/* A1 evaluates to 1.09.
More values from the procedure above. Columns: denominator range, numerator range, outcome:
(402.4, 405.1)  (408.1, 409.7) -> 1.04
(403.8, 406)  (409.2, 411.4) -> 1.14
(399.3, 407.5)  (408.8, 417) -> 1.04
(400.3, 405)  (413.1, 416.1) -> 1.00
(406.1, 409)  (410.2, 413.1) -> 1.06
